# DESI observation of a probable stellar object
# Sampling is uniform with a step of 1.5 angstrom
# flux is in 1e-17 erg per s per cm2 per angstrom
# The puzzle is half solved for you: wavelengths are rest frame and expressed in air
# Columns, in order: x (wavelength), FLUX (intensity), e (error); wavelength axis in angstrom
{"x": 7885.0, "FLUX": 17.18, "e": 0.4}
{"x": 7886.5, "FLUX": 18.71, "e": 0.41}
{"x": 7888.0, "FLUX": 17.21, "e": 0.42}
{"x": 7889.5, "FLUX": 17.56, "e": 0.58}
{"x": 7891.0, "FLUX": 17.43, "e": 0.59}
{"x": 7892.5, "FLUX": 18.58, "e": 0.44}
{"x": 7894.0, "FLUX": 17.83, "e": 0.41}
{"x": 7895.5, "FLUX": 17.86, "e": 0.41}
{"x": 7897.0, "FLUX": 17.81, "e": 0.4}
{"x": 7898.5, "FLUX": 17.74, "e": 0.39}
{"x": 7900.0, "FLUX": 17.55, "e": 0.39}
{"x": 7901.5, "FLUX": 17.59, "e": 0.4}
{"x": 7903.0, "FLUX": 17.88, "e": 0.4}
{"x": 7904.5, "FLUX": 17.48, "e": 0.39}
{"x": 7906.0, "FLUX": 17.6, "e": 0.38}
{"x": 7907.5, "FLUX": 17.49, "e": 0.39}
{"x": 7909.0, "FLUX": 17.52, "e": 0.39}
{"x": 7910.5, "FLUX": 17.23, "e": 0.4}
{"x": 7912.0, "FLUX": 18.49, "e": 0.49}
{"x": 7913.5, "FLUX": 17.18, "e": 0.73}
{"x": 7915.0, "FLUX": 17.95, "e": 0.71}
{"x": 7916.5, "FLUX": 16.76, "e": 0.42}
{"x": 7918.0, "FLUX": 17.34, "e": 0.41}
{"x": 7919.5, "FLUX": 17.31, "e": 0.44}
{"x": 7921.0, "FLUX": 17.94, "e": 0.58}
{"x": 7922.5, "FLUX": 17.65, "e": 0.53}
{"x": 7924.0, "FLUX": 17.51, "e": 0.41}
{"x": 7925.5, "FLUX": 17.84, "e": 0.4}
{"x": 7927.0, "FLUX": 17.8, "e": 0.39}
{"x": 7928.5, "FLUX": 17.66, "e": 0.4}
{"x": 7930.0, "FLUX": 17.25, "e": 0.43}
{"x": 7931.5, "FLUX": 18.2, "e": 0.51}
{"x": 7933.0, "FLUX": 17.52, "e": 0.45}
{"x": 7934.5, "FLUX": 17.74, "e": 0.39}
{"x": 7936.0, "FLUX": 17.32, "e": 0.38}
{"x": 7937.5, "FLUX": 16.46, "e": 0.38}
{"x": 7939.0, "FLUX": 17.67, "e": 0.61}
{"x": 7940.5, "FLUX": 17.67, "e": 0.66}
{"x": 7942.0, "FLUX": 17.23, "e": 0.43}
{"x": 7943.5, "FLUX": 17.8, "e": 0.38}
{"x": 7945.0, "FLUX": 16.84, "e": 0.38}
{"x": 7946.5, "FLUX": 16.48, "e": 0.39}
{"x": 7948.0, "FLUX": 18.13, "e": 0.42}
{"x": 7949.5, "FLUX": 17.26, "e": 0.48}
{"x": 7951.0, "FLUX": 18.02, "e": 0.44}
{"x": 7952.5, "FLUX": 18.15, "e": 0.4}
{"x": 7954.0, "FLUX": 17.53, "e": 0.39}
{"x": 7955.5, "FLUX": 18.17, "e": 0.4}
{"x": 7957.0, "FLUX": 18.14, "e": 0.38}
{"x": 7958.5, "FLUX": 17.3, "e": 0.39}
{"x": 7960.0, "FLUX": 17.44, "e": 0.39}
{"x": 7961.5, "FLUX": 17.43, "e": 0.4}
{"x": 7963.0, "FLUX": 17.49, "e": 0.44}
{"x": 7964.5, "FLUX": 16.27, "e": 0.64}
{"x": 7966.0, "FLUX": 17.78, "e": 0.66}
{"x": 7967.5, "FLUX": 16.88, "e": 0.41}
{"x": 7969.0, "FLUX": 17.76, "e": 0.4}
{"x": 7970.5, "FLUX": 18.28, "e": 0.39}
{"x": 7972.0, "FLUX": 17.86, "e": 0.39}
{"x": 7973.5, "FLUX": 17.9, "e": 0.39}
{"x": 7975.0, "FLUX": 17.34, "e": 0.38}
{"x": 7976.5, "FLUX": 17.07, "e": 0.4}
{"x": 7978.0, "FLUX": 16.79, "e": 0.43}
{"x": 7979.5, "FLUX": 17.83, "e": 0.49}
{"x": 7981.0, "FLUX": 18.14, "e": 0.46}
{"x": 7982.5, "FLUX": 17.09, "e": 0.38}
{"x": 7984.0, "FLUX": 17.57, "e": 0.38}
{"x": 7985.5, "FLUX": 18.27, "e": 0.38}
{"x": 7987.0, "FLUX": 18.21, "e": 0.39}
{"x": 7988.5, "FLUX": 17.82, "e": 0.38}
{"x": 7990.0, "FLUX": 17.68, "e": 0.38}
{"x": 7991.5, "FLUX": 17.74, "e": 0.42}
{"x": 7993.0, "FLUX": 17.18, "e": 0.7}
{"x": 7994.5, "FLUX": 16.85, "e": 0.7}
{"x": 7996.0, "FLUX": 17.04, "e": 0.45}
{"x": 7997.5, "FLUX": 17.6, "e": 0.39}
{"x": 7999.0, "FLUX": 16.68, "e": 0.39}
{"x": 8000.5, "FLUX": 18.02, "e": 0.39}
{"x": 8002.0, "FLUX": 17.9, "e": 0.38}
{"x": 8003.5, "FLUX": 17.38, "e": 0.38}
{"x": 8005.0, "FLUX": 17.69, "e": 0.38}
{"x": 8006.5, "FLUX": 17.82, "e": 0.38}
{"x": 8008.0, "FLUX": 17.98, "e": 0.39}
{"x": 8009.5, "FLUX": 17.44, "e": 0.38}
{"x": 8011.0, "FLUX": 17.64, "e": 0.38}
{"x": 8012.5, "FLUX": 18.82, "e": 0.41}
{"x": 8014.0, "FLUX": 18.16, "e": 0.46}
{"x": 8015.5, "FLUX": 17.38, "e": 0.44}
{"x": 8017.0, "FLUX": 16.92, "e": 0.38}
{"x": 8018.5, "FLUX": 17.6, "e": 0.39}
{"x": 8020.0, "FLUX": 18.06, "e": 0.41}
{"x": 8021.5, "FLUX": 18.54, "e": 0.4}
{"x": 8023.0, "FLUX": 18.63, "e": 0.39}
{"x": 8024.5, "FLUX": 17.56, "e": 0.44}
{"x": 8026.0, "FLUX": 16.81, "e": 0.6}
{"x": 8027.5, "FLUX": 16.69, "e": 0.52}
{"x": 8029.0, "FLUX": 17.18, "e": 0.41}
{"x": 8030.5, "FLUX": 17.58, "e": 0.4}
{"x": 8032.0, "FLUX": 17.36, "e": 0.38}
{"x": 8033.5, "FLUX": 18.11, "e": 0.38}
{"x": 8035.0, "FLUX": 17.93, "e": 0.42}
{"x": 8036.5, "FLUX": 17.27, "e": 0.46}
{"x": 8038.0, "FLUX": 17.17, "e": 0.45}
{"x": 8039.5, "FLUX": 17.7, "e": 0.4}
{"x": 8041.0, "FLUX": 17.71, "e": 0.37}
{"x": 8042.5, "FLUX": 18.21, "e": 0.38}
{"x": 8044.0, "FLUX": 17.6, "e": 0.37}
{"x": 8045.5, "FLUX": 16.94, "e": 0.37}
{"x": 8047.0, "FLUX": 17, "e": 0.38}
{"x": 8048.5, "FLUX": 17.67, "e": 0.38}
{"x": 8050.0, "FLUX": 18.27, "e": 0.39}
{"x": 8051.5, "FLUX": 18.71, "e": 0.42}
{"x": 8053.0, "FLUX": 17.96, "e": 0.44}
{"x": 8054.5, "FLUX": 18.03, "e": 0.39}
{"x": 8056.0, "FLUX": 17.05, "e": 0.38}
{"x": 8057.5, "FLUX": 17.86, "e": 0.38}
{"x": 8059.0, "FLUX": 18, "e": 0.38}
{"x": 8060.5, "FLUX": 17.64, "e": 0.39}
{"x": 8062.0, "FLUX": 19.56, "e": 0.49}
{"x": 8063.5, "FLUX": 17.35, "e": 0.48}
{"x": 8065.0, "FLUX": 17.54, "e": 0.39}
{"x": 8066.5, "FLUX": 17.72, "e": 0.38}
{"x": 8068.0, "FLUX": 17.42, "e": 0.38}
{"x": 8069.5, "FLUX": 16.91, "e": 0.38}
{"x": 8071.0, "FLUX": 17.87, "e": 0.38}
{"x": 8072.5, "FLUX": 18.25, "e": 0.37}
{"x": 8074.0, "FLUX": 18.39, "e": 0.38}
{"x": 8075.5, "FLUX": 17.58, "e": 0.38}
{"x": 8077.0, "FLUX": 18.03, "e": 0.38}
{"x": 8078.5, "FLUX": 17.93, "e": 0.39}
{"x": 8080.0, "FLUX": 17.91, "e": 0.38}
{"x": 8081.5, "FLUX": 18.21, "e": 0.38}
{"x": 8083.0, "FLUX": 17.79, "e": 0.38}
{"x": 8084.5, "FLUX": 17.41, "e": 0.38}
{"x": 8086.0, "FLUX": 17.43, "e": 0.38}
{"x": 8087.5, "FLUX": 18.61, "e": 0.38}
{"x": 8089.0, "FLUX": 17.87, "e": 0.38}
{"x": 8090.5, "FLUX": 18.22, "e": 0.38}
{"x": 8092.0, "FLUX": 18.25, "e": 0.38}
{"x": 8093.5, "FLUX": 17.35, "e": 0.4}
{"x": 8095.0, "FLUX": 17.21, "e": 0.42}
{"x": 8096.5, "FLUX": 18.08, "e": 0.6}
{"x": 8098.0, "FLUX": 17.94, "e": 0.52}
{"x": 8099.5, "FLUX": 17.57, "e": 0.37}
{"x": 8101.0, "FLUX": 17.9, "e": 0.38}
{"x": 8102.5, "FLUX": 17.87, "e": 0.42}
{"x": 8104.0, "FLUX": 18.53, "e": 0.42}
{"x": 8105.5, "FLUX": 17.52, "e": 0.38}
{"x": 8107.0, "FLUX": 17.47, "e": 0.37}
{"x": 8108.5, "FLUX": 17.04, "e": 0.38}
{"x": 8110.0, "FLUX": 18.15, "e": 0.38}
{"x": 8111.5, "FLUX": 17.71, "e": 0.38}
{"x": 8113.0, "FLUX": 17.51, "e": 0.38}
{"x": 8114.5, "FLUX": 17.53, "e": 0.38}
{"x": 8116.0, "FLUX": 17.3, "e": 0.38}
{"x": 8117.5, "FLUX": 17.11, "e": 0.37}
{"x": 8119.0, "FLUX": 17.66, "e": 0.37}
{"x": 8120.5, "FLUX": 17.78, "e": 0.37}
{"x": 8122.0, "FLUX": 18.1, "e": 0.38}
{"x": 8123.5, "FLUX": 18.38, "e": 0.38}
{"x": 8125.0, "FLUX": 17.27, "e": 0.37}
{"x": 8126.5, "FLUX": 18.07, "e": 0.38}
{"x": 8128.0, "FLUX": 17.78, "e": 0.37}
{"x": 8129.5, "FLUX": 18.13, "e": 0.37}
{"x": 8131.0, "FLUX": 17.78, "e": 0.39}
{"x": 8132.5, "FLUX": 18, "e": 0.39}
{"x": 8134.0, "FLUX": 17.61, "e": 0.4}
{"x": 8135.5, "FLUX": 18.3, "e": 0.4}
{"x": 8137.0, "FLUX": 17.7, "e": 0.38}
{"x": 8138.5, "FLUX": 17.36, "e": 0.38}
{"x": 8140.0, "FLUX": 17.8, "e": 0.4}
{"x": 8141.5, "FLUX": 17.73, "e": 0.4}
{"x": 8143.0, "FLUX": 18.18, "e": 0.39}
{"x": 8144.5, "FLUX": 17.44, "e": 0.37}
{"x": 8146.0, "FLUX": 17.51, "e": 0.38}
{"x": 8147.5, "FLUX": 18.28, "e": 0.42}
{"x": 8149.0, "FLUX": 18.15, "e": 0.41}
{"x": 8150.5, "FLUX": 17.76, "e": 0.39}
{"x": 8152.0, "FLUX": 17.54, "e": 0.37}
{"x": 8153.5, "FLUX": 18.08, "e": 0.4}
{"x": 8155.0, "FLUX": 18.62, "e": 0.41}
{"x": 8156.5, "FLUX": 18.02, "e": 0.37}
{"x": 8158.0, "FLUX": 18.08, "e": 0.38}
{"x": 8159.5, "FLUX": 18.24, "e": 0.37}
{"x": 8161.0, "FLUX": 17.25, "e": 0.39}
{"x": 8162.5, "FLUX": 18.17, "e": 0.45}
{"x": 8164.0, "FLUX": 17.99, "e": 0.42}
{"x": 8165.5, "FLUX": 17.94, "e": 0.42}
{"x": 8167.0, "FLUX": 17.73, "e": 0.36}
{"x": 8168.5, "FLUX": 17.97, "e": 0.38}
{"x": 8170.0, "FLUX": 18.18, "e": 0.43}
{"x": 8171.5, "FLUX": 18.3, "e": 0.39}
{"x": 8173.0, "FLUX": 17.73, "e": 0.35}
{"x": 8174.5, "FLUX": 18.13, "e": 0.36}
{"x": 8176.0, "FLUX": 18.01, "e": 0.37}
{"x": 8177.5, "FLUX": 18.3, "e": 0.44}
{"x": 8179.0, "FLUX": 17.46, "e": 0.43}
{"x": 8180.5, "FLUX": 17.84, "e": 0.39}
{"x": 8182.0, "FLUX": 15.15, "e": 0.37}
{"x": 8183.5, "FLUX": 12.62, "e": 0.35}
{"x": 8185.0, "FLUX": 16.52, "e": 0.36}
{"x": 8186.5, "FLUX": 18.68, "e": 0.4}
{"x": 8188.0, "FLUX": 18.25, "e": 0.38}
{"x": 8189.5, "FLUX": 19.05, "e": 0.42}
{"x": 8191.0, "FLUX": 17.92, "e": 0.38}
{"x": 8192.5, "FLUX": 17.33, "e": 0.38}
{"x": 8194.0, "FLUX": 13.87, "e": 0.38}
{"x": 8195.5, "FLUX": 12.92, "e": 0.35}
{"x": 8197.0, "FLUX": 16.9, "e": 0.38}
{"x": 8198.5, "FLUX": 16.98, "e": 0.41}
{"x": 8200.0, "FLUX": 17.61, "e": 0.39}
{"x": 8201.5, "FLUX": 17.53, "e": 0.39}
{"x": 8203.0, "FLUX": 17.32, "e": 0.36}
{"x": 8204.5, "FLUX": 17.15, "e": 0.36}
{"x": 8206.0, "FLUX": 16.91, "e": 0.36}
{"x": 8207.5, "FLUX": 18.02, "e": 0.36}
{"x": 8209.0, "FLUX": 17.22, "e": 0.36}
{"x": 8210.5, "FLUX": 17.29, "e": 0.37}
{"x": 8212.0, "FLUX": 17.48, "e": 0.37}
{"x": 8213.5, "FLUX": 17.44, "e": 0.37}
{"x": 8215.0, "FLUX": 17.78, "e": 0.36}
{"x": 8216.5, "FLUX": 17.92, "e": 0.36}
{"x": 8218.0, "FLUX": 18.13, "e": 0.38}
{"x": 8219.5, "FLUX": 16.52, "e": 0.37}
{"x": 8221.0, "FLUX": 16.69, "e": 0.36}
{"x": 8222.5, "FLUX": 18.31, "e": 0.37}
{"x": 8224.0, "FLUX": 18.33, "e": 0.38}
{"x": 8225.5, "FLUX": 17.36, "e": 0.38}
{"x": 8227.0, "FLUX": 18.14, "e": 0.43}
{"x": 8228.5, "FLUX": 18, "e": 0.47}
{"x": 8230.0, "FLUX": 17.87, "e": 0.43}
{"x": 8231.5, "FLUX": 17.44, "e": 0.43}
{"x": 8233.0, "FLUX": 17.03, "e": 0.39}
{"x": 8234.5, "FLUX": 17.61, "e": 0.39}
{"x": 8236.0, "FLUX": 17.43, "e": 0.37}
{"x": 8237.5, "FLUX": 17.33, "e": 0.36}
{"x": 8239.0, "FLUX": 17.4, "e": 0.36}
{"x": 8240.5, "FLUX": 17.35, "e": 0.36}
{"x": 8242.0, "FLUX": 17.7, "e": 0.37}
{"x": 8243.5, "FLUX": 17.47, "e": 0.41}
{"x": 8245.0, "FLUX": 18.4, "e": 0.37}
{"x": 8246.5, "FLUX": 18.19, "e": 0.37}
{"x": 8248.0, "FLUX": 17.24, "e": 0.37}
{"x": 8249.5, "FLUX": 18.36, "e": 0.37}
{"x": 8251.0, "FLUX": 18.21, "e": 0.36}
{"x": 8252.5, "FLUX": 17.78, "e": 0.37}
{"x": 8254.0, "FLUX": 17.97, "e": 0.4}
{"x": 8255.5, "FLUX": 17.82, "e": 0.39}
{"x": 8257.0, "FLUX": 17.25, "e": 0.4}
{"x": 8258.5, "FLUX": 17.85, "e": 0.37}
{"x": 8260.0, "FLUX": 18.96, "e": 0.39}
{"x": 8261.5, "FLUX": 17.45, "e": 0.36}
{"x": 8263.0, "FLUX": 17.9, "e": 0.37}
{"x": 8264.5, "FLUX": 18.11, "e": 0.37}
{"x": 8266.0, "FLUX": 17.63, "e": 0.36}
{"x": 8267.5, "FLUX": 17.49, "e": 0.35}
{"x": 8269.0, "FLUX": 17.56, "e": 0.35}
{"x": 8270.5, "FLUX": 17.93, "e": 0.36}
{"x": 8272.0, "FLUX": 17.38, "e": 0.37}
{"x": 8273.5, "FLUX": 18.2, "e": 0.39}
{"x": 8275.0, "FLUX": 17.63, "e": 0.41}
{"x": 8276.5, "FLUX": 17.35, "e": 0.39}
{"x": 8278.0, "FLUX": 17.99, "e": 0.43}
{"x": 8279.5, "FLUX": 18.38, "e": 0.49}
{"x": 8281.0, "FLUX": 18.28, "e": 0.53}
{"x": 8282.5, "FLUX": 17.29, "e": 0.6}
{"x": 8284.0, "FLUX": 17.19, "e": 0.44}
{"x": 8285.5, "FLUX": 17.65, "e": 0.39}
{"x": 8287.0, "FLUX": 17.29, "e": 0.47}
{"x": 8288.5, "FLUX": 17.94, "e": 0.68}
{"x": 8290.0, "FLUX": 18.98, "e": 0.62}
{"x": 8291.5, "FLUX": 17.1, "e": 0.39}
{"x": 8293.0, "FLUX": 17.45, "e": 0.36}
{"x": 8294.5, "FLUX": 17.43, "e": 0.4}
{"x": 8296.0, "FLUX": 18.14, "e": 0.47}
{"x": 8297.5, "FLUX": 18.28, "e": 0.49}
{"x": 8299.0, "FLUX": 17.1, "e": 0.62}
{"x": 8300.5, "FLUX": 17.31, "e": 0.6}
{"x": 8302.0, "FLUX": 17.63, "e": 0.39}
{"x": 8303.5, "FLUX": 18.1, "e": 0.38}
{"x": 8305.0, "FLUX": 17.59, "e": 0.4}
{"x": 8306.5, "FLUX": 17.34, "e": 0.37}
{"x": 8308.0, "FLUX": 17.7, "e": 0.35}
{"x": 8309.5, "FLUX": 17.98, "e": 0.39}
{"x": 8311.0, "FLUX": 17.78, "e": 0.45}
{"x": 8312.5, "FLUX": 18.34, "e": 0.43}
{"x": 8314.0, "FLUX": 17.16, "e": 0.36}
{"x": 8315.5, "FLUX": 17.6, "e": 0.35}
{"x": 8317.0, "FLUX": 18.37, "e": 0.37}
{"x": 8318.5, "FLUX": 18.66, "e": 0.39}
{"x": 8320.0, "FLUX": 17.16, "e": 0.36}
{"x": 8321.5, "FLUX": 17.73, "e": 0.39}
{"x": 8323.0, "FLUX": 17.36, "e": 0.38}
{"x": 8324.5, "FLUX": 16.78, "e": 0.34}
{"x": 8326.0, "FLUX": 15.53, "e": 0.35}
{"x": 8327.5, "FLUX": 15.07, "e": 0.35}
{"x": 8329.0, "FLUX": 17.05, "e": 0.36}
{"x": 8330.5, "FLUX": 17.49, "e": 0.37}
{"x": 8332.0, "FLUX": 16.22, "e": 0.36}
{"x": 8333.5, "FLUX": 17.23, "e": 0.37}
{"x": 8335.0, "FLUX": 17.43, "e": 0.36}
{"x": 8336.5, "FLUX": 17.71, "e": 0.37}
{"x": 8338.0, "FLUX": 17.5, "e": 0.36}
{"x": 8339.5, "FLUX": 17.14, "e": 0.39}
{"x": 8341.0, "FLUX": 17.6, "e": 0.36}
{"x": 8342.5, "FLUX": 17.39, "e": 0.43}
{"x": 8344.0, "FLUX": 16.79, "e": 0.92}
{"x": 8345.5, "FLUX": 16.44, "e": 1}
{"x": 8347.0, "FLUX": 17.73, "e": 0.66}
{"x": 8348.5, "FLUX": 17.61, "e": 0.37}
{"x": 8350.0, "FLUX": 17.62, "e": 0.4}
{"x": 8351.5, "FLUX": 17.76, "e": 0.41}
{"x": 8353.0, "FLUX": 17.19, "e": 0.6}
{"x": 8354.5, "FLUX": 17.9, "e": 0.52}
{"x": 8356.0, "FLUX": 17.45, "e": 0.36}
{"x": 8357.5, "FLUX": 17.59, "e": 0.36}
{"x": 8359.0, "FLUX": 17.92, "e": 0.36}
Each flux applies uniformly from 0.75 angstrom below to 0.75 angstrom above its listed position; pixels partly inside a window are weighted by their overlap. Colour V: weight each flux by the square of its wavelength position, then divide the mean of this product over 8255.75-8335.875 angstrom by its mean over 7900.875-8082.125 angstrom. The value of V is 1.1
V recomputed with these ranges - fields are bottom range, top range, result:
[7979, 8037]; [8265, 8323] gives 1.08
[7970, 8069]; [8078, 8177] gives 1.04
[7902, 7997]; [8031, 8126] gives 1.05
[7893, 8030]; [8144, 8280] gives 1.06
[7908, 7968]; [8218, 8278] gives 1.09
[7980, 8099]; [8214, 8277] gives 1.05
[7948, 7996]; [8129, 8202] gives 1.05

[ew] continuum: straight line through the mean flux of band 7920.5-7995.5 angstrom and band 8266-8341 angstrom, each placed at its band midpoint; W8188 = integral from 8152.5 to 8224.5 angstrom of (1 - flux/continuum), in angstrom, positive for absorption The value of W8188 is 0.5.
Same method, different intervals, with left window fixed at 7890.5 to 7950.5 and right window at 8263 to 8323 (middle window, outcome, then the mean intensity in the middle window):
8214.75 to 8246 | 0.1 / 17.6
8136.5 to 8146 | 0.0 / 17.7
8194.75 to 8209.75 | 0.7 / 16.9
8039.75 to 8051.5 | 0.0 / 17.7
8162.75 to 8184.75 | 0.4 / 17.4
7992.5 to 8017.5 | 0.1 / 17.6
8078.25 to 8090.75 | -0.2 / 17.9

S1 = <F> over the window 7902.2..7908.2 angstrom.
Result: 17.6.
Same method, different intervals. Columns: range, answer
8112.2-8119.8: 17.4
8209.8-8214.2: 17.4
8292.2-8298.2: 17.8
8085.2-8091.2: 18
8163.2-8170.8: 18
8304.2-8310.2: 17.7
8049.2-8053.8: 18.3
